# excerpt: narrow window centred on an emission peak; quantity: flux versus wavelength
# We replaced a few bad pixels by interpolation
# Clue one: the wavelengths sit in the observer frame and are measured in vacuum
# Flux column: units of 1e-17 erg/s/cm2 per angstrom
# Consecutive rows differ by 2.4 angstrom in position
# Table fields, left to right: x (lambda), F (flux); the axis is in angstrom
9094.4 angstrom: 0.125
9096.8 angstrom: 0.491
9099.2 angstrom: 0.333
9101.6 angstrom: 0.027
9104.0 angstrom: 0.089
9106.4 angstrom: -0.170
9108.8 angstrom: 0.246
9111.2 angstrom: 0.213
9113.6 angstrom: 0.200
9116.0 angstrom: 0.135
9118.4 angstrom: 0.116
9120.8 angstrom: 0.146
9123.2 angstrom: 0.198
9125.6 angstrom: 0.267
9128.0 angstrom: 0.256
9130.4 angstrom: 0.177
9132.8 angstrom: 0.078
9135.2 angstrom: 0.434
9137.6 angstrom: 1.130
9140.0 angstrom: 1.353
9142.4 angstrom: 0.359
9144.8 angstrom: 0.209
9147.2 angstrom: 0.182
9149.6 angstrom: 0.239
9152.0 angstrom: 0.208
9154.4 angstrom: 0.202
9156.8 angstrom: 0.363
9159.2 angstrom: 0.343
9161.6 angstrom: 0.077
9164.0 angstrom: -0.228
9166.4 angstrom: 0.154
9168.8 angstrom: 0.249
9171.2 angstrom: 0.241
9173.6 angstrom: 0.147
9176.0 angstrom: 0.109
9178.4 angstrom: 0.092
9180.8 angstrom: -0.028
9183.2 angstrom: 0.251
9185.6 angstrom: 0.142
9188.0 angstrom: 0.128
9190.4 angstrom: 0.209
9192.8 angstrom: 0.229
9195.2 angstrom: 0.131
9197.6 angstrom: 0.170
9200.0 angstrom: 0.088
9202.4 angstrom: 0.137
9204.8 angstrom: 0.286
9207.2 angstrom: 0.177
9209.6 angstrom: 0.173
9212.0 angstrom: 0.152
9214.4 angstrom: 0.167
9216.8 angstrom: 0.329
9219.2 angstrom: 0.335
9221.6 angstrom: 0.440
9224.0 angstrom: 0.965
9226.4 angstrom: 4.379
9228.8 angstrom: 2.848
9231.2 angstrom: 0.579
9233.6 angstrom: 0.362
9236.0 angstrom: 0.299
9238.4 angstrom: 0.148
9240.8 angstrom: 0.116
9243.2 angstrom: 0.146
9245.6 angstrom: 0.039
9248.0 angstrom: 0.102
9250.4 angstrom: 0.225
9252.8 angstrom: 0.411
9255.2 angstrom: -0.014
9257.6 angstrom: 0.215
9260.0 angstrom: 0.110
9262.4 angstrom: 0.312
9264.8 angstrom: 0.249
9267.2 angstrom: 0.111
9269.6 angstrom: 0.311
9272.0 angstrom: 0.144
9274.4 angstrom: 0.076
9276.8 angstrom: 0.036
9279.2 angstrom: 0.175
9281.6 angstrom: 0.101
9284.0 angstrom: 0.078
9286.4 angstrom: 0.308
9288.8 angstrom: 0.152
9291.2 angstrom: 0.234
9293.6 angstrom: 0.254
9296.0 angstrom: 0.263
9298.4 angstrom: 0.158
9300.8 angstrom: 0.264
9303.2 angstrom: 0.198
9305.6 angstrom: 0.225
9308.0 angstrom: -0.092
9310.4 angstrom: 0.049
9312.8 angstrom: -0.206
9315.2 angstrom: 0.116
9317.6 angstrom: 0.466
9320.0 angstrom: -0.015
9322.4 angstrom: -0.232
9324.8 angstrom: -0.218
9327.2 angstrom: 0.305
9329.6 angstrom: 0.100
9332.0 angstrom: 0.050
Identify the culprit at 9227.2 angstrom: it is [O III] 5007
